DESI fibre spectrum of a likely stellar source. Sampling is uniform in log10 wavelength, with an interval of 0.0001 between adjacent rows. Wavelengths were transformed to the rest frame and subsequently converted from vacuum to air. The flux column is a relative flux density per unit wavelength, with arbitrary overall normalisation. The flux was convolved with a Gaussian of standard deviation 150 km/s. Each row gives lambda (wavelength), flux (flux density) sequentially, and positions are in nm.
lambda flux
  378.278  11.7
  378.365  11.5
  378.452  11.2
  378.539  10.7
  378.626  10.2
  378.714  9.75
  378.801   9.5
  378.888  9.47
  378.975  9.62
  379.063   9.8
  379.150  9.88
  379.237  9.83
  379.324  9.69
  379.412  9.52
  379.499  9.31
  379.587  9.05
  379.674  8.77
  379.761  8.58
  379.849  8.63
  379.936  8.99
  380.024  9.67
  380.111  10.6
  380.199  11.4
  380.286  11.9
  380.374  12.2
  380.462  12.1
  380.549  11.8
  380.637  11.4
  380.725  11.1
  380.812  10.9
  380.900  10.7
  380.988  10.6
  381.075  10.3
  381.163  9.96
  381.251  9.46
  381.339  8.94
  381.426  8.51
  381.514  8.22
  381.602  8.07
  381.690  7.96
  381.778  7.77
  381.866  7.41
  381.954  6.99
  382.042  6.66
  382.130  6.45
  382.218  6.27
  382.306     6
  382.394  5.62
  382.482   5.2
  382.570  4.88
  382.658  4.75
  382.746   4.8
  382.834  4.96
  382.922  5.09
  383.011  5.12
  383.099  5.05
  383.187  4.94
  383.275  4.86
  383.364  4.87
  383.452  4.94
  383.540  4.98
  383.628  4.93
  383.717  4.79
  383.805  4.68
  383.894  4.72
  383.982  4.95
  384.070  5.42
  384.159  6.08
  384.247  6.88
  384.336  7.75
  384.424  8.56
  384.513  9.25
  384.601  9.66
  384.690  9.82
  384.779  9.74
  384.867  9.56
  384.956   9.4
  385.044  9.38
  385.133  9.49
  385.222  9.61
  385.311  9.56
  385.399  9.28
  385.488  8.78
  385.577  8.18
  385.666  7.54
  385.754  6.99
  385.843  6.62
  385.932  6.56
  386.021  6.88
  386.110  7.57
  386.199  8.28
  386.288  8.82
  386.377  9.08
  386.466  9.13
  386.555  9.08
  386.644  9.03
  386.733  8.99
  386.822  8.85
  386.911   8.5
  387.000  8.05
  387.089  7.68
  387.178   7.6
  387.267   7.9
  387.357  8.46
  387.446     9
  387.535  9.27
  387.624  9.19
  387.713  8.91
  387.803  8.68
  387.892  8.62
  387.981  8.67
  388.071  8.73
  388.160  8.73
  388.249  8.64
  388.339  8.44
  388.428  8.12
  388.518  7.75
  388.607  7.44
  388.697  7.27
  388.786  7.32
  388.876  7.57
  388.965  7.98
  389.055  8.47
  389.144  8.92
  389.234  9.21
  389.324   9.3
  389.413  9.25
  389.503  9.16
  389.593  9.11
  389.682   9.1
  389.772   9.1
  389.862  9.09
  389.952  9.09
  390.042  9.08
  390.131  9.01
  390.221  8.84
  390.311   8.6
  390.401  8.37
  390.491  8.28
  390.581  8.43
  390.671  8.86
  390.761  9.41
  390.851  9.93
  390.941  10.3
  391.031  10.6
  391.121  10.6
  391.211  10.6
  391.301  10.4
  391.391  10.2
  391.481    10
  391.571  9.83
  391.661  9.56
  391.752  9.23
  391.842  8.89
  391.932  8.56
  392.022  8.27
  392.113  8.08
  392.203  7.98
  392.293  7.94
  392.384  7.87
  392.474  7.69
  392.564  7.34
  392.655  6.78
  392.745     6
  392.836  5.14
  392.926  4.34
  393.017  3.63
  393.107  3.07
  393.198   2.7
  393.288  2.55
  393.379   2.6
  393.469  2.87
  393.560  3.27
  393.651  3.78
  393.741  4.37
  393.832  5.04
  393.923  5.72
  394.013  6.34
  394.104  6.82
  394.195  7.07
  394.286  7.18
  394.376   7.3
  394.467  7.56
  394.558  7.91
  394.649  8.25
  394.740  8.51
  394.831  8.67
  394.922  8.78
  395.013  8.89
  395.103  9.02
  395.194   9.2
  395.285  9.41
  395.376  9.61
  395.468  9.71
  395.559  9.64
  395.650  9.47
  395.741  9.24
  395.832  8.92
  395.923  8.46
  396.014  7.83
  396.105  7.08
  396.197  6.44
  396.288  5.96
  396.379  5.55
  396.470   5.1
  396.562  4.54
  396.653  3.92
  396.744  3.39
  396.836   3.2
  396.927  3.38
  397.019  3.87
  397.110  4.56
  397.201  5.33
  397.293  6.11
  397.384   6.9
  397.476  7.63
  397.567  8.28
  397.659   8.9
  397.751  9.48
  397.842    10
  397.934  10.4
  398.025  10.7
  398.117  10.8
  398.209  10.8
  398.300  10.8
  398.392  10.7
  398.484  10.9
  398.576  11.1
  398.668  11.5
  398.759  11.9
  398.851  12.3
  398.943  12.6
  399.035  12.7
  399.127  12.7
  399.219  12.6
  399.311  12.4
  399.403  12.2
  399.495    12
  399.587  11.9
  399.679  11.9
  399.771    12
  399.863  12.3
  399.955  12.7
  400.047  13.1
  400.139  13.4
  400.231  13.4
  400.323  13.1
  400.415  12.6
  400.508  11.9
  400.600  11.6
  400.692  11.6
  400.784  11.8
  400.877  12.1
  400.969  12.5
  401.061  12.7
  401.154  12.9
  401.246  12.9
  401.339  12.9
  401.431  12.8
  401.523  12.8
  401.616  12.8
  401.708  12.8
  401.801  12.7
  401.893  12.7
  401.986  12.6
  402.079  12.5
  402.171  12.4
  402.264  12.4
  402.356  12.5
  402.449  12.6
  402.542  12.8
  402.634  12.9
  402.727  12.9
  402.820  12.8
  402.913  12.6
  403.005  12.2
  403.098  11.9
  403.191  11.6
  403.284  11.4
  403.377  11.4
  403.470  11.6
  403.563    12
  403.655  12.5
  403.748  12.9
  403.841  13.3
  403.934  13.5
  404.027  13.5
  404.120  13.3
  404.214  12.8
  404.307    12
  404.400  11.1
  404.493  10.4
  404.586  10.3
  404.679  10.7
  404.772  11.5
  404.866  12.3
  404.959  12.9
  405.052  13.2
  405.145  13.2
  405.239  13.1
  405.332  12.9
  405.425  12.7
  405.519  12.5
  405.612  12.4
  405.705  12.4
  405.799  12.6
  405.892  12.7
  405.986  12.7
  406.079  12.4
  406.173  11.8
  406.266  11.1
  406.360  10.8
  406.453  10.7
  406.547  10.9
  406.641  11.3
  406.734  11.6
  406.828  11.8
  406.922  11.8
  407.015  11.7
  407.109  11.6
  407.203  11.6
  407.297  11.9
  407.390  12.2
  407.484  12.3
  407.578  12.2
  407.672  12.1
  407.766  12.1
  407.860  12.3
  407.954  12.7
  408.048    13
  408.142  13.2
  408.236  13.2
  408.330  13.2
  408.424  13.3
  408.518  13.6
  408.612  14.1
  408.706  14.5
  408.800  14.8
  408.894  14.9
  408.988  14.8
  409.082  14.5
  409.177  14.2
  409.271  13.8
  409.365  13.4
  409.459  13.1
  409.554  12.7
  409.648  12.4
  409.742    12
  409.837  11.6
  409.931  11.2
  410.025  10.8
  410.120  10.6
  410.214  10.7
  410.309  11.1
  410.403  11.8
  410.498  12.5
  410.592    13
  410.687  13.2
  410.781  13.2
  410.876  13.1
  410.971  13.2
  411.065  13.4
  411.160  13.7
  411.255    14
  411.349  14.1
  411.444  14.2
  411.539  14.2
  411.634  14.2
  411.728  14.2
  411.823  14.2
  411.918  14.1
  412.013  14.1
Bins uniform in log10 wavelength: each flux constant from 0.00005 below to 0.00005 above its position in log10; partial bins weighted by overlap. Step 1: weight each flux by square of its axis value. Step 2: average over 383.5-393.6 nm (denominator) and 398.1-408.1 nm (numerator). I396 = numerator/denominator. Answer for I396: 1.6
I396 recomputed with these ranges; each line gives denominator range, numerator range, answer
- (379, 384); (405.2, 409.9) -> 1.83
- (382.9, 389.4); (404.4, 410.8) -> 1.77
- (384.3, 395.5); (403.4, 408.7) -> 1.65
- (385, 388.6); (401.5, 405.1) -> 1.59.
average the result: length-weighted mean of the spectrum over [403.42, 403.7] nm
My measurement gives 12.1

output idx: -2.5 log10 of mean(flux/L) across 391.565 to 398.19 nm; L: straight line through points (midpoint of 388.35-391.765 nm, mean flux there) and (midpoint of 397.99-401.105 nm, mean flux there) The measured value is 0.45 mag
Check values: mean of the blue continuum 9.03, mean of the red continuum 12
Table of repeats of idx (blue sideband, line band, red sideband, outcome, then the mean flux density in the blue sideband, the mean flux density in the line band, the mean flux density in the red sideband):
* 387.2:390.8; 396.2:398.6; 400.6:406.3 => 0.425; 8.63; 7.35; 12.4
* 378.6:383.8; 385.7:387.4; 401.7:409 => 0.126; 8.16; 8.11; 12.4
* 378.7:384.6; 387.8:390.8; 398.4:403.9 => 0.128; 7.93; 8.6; 12.4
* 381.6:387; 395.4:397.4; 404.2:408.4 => 0.479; 7.15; 6.32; 12.1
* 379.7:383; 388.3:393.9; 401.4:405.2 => 0.294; 8.47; 7.74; 12.4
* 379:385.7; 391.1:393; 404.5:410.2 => 0.182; 8.07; 8.25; 12.4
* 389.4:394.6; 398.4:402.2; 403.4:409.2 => -0.188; 7.55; 12.4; 12.5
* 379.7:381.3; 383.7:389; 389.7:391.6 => 0.213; 10.5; 8.14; 9.45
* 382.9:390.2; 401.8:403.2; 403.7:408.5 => -0.098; 7.95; 12.5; 12.2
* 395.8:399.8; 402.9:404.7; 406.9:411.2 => -0.108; 8.85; 12.1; 12.8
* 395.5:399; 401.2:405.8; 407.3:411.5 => -0.176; 8.12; 12.4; 12.9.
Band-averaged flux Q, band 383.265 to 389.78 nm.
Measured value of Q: 8.04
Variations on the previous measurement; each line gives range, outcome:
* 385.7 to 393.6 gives 8.07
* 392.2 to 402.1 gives 8.95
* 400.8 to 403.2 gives 12.6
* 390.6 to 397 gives 7.22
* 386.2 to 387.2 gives 8.63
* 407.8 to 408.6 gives 13.1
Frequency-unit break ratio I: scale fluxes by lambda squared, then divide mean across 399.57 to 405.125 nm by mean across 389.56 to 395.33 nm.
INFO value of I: 1.7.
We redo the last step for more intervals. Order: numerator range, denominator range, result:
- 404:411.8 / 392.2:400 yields 1.67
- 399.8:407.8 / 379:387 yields 1.69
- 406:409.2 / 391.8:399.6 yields 1.72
